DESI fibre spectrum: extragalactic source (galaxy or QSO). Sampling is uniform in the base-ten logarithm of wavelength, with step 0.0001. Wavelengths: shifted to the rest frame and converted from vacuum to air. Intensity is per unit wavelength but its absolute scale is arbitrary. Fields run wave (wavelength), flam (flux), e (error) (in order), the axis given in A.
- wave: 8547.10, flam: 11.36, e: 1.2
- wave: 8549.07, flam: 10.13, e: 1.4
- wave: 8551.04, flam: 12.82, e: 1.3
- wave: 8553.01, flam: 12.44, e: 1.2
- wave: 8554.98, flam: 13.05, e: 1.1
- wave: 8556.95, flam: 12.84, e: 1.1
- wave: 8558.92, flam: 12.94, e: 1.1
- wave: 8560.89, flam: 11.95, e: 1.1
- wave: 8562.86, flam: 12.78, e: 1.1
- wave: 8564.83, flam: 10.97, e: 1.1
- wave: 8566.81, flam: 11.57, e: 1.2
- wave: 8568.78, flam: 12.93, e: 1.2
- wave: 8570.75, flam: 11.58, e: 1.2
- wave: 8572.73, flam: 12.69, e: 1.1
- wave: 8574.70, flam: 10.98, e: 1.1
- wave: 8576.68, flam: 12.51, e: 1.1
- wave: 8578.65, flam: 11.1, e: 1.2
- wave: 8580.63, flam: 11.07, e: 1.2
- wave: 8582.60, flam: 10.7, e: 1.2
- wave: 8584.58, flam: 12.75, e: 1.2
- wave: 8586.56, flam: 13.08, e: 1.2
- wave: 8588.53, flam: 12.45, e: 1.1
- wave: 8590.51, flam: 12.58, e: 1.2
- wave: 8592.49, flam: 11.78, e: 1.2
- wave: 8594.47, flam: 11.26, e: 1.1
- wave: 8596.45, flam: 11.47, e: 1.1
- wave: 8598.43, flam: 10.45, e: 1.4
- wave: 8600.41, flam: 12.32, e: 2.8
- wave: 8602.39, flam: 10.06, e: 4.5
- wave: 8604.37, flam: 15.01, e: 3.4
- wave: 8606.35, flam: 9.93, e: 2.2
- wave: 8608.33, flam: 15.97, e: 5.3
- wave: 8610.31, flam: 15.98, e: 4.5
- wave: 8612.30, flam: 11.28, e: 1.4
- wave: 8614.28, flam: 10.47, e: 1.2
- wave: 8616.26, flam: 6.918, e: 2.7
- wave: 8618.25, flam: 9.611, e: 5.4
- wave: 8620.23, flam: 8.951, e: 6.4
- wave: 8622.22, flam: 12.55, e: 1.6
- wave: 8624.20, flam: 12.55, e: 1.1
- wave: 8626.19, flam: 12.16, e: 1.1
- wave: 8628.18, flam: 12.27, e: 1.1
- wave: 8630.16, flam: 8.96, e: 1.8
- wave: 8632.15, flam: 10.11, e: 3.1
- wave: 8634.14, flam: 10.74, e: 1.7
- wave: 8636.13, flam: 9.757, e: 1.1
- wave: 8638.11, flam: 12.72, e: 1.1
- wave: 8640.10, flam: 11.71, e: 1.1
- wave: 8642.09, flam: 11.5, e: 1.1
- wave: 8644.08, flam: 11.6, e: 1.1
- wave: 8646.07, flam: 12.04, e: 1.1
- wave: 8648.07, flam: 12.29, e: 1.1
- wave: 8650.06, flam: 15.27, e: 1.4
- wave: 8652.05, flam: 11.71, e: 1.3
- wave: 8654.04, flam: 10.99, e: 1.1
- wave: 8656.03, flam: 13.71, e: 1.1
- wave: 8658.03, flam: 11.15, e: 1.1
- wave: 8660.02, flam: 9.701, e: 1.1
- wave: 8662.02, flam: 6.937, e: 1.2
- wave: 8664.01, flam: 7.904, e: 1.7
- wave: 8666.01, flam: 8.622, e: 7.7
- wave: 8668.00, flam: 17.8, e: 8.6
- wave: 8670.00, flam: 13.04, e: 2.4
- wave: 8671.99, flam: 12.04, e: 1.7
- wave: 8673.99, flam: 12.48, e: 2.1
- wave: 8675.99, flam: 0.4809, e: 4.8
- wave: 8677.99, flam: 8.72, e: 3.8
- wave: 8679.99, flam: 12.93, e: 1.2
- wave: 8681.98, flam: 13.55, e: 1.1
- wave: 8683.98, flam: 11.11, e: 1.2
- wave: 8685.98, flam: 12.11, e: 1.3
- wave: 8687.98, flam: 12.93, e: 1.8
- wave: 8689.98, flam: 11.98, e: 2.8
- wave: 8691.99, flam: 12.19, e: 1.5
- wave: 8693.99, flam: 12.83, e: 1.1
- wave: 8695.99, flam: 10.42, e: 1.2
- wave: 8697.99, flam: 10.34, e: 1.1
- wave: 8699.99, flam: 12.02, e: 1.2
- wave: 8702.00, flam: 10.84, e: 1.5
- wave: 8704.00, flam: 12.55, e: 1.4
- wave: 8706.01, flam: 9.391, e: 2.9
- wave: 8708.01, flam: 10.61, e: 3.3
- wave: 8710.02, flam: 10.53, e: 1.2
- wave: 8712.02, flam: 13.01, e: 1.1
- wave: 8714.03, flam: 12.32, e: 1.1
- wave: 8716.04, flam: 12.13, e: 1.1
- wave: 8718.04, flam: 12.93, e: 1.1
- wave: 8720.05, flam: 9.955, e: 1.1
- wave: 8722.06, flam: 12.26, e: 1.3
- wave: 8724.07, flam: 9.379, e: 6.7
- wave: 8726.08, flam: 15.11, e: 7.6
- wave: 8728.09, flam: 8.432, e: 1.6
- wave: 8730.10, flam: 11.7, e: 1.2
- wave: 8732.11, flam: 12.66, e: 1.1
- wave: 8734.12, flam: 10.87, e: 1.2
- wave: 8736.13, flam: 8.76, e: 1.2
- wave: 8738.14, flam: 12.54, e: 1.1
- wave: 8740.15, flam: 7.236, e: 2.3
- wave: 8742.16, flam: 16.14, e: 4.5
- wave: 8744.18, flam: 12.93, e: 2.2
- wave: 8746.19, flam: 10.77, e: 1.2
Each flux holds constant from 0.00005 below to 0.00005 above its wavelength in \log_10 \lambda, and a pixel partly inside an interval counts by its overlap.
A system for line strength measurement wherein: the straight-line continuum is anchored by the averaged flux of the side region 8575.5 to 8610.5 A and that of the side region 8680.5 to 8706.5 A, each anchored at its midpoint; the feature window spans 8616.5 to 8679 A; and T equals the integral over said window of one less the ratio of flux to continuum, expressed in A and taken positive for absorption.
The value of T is 5.4 A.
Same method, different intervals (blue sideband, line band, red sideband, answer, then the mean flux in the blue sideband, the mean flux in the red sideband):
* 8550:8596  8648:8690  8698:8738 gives 1.4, 12.1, 11.3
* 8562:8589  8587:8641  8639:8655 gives 2.4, 11.9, 12.1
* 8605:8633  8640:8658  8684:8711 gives -1.5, 11.3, 11.4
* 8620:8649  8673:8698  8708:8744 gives 1.1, 11.4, 11.5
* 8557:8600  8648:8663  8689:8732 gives 0.3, 11.9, 11.5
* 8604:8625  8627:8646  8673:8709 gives 0.6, 11.6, 11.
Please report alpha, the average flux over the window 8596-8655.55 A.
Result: 11.6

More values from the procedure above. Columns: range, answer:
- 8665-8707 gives 11.3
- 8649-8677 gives 10.8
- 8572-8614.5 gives 12.1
